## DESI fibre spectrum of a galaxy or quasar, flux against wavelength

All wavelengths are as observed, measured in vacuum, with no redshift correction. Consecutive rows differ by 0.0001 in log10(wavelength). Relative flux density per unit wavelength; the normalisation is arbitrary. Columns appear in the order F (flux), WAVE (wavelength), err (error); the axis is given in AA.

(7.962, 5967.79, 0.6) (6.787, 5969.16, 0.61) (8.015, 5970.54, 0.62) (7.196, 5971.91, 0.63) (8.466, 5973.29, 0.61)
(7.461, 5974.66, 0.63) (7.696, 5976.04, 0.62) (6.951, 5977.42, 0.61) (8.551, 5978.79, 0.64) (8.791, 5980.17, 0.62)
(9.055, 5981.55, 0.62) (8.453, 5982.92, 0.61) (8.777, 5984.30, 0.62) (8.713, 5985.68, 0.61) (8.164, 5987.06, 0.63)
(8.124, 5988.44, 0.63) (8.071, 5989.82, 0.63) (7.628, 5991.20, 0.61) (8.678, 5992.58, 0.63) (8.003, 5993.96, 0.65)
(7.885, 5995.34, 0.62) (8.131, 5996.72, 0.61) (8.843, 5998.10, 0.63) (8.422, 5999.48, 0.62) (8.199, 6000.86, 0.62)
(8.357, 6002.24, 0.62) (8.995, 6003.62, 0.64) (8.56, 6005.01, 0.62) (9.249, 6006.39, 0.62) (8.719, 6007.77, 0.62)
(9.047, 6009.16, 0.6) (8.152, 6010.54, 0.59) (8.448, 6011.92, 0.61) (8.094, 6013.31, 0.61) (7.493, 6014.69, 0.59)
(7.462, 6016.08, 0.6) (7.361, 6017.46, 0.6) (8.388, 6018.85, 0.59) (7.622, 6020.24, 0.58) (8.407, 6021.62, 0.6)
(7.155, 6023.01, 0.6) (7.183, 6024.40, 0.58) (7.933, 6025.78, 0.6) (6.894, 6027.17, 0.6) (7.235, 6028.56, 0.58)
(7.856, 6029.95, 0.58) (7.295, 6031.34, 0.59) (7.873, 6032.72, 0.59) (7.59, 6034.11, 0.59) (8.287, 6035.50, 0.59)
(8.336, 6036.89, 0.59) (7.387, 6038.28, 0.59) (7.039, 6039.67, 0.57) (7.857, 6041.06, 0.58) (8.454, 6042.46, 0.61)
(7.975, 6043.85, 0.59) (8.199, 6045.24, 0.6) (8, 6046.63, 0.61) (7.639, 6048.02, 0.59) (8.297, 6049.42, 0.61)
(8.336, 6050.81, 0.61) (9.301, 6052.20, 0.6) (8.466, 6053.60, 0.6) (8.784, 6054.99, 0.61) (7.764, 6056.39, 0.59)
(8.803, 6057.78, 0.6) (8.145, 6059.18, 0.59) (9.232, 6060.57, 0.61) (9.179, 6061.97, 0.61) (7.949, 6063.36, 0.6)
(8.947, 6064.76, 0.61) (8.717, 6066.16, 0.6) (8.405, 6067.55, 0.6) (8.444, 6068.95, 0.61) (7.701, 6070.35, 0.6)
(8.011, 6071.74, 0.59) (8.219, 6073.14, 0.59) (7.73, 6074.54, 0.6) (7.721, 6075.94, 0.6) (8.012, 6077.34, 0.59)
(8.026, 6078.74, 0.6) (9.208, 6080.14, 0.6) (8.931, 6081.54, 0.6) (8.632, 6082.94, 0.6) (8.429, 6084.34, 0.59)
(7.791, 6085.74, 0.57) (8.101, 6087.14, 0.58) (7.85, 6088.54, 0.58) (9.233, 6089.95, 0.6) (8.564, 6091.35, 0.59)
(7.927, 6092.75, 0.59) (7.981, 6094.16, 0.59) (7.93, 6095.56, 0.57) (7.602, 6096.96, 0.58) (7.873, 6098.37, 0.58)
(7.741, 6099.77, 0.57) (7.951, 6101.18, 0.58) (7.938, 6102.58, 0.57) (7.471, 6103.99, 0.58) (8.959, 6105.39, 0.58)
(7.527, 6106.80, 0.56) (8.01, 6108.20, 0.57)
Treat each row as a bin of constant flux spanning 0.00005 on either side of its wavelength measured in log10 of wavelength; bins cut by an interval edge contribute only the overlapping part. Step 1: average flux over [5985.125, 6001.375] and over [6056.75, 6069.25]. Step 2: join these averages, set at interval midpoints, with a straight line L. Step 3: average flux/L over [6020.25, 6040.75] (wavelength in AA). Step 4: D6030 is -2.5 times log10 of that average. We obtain 0.11 mag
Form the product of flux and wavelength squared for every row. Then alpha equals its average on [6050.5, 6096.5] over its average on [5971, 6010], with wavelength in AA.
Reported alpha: 1.03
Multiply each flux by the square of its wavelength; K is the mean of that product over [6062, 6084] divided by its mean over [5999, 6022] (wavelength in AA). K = 1.0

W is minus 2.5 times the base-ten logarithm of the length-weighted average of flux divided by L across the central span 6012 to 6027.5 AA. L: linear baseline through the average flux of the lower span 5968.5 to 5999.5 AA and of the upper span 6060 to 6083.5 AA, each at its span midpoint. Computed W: 0.08 mag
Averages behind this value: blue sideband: 8.12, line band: 7.68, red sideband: 8.41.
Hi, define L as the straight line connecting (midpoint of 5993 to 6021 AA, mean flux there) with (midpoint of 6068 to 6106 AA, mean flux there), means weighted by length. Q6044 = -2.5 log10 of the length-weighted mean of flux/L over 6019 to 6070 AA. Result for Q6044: 0.02 mag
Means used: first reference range 8.28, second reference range 8.15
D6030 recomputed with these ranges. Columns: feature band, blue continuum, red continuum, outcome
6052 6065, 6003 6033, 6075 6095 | -0.06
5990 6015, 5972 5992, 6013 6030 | -0.07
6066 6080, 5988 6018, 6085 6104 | -0.01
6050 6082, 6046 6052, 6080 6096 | -0.02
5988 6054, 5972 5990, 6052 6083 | 0.03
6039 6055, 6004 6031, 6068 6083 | -0.01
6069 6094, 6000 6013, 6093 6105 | -0.03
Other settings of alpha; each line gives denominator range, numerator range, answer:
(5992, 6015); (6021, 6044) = 0.92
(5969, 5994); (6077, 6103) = 1.05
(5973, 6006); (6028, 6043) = 0.95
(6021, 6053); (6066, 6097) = 1.06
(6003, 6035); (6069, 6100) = 1.05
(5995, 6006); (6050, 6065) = 1.04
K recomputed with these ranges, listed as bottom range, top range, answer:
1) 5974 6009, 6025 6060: 0.97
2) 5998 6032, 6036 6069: 1.05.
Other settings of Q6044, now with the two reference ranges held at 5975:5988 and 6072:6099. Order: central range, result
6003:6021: 0.00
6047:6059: -0.02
